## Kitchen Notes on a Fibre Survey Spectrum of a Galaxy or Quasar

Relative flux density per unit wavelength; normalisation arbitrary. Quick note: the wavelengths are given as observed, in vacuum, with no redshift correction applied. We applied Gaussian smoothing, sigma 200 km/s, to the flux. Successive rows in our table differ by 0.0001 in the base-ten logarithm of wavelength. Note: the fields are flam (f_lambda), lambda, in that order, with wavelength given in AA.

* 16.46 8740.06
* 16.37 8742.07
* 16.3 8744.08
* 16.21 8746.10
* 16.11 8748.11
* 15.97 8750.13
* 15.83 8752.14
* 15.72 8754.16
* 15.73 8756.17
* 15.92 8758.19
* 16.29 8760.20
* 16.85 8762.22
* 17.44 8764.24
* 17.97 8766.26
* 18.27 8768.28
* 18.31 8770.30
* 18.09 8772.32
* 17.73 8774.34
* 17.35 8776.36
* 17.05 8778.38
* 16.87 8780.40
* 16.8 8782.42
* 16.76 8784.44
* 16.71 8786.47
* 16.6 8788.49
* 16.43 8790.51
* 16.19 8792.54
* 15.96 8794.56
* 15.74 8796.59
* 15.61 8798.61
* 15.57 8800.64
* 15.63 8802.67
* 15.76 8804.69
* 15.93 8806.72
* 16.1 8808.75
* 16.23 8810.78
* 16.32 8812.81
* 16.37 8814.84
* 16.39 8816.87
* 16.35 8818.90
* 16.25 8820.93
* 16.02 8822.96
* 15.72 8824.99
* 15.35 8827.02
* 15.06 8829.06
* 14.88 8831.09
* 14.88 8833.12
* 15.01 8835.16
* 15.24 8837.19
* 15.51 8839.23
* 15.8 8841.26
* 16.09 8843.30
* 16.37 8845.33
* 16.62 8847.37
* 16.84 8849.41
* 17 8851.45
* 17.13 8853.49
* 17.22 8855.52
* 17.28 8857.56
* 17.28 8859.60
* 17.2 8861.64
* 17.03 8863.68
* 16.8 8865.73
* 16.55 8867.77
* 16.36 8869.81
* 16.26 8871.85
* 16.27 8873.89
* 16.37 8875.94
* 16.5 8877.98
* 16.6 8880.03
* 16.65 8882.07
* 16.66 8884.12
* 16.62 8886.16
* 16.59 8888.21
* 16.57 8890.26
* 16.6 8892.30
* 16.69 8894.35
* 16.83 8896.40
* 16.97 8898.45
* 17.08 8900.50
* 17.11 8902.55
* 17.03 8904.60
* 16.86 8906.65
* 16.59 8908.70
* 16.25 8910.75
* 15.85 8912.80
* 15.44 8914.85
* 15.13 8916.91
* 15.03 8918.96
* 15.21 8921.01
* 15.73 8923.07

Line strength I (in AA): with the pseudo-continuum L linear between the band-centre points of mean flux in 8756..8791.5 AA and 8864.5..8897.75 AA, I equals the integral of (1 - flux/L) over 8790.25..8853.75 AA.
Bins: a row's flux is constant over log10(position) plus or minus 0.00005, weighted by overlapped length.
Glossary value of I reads 3.5 AA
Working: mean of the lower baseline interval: 17.1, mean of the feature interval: 15.9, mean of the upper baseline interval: 16.6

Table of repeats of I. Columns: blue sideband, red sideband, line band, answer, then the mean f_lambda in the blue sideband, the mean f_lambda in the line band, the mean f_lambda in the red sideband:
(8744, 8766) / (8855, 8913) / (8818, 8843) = 1.5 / 16.3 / 15.5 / 16.7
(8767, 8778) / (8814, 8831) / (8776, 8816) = 1.6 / 17.9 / 16.3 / 15.9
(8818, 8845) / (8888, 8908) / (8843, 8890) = -1.4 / 15.6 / 16.7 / 16.8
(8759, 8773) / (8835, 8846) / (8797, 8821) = 0.7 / 17.6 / 16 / 15.7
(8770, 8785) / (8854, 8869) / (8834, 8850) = 1.1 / 17.4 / 15.9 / 17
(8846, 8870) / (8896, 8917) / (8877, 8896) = 0.1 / 17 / 16.6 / 16.5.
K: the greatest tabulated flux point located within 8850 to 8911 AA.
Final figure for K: 17.28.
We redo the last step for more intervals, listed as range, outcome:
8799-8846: 16.39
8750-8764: 16.85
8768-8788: 18.31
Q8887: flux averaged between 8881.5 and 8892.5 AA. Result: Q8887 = 16.6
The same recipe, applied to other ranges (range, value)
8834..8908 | 16.6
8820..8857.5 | 16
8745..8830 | 16.4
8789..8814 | 16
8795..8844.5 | 15.7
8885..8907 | 16.8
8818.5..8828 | 15.9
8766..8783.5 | 17.6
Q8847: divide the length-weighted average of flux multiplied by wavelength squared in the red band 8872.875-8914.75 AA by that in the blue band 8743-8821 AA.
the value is 1.03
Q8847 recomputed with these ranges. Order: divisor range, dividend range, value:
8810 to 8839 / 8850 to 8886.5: 1.08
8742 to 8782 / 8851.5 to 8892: 1.02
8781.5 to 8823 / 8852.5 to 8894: 1.05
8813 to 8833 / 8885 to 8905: 1.08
